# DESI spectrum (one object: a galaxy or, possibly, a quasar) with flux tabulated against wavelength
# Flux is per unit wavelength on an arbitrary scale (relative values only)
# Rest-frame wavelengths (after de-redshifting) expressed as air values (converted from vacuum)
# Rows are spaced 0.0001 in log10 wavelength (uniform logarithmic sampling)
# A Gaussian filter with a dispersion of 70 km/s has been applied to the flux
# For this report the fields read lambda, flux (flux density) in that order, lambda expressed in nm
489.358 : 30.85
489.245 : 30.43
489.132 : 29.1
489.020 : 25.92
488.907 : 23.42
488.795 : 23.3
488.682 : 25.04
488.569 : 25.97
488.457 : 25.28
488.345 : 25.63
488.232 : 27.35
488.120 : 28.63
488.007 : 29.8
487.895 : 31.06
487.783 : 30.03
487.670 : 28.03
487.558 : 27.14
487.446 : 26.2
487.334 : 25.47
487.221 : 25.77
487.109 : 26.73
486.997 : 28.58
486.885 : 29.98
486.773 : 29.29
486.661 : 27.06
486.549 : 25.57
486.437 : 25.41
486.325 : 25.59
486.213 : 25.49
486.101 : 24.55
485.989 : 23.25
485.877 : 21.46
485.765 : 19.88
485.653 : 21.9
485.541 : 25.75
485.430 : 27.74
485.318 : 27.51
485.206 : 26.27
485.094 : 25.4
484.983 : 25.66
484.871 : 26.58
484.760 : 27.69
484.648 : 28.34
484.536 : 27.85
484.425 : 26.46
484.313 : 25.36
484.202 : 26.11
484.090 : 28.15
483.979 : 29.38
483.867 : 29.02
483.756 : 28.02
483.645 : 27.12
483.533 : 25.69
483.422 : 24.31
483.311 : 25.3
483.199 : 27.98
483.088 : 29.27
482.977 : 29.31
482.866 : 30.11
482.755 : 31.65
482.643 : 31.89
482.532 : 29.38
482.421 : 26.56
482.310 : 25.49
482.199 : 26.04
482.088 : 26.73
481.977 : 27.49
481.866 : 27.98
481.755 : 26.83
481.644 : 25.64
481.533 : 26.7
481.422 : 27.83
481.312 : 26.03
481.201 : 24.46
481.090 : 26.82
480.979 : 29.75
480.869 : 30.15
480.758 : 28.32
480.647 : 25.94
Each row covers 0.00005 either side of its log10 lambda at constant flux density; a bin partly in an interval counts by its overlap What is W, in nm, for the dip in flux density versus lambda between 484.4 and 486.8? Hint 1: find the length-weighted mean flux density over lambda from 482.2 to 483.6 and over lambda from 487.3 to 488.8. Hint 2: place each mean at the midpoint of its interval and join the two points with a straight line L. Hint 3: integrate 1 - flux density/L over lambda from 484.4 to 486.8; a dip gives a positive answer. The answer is 0.171 nm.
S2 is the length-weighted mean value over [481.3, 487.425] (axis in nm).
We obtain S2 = 26.8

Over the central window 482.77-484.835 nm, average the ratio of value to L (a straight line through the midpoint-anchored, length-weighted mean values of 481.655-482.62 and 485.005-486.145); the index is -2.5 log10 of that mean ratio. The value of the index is -0.07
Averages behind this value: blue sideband 27.2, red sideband 24.4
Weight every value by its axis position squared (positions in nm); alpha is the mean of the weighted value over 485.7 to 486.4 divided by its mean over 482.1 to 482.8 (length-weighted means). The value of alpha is 0.84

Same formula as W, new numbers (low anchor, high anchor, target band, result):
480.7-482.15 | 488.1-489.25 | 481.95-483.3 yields -0.066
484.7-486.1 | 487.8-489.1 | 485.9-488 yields -0.091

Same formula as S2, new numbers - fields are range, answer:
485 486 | 24.5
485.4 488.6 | 26.4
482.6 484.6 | 27.9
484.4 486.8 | 25.6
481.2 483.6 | 27.5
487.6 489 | 26.9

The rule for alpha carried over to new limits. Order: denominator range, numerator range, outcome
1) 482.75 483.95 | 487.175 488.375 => 1.02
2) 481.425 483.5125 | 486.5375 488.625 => 1.02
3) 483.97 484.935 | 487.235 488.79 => 1.01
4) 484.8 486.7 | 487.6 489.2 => 1.09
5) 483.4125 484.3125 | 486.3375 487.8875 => 1.02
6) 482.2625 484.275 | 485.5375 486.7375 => 0.87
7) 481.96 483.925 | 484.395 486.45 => 0.92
